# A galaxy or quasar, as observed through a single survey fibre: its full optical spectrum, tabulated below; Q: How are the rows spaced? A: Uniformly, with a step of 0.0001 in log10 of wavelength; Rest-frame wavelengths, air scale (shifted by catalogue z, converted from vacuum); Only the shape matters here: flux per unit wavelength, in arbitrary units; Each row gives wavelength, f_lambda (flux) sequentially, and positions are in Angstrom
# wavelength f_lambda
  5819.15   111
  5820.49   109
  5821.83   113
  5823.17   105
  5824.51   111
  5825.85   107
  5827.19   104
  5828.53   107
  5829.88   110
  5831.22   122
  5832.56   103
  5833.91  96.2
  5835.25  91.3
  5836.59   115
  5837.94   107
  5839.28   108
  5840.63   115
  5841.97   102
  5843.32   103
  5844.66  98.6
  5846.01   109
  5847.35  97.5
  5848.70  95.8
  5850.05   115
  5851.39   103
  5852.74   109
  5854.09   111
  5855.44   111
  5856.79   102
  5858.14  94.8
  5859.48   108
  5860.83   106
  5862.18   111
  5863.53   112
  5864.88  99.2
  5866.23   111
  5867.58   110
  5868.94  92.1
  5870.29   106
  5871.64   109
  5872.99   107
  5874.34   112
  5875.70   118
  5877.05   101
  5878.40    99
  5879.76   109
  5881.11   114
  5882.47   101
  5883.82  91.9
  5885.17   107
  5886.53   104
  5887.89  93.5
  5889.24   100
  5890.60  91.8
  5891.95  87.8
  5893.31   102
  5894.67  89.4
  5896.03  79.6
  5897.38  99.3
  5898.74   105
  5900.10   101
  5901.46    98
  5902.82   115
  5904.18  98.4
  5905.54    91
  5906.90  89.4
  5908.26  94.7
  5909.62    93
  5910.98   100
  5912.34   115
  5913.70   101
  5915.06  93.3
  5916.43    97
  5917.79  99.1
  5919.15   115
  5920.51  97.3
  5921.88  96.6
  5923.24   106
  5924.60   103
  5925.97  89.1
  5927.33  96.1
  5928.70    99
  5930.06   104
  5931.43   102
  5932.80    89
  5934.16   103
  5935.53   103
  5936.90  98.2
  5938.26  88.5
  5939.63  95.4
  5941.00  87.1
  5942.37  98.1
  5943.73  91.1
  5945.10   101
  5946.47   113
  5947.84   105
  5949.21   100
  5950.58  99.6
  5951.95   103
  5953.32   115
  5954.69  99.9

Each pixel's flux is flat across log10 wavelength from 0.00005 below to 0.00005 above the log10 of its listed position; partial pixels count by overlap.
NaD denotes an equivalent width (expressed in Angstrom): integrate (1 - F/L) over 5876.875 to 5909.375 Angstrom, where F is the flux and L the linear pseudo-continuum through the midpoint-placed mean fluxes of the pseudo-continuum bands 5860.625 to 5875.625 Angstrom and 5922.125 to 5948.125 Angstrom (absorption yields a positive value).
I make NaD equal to 1.8 Angstrom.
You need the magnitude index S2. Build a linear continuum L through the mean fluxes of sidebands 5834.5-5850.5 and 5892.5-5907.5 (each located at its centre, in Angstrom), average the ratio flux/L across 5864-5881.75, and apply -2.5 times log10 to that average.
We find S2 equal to -0.06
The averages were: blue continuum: 105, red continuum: 97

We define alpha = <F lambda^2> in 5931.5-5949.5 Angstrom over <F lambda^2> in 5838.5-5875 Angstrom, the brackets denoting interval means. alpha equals 0.95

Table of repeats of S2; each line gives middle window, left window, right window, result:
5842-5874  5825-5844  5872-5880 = 0.02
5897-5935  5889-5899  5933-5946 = -0.05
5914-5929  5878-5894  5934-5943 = -0.02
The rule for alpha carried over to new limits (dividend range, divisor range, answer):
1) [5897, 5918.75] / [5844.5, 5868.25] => 0.96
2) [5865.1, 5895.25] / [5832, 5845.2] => 1.00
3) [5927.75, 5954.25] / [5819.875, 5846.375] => 0.97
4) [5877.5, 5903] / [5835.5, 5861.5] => 0.95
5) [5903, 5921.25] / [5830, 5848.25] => 0.97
